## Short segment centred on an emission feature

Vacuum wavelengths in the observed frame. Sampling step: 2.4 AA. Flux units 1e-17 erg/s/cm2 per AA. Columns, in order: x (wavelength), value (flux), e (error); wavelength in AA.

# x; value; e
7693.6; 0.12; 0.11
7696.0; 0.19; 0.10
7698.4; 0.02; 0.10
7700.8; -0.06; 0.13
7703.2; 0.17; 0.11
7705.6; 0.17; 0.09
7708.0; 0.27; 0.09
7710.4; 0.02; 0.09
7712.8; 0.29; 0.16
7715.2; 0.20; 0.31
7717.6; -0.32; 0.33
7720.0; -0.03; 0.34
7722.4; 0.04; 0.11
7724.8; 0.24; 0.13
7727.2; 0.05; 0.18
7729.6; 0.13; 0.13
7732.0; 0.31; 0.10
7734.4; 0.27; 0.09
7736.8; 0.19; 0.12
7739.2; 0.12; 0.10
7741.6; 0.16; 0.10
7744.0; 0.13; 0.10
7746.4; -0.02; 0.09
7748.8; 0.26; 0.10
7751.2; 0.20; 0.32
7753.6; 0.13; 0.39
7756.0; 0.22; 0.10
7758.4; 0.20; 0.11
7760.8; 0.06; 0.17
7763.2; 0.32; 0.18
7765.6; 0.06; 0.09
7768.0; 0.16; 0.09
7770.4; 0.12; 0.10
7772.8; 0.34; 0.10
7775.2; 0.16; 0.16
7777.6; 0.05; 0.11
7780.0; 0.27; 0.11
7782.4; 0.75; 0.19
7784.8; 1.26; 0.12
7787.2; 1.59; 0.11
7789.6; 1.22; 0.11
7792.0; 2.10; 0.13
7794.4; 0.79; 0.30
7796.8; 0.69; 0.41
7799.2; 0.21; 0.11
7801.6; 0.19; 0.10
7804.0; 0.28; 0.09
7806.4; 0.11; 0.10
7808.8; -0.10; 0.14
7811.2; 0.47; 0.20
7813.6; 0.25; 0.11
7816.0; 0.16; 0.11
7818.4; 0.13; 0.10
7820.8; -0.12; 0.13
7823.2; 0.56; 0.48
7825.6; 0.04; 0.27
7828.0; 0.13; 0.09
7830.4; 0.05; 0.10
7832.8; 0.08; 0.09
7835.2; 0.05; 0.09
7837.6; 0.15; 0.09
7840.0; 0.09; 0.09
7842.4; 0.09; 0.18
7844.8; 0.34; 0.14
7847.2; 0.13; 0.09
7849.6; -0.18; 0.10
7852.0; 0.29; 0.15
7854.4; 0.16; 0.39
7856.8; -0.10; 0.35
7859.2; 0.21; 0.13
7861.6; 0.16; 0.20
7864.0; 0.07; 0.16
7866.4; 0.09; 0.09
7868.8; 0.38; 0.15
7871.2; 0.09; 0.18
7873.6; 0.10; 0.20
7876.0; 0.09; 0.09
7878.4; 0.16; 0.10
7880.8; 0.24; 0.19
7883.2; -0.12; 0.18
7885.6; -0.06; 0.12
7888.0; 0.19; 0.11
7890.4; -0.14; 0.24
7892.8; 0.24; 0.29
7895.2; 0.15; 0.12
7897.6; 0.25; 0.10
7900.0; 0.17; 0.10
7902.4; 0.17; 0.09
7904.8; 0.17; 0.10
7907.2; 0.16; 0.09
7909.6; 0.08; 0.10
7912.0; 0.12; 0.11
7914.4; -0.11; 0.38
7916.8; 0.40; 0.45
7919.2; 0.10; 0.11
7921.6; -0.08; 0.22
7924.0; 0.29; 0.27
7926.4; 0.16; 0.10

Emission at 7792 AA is [O II] 3727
